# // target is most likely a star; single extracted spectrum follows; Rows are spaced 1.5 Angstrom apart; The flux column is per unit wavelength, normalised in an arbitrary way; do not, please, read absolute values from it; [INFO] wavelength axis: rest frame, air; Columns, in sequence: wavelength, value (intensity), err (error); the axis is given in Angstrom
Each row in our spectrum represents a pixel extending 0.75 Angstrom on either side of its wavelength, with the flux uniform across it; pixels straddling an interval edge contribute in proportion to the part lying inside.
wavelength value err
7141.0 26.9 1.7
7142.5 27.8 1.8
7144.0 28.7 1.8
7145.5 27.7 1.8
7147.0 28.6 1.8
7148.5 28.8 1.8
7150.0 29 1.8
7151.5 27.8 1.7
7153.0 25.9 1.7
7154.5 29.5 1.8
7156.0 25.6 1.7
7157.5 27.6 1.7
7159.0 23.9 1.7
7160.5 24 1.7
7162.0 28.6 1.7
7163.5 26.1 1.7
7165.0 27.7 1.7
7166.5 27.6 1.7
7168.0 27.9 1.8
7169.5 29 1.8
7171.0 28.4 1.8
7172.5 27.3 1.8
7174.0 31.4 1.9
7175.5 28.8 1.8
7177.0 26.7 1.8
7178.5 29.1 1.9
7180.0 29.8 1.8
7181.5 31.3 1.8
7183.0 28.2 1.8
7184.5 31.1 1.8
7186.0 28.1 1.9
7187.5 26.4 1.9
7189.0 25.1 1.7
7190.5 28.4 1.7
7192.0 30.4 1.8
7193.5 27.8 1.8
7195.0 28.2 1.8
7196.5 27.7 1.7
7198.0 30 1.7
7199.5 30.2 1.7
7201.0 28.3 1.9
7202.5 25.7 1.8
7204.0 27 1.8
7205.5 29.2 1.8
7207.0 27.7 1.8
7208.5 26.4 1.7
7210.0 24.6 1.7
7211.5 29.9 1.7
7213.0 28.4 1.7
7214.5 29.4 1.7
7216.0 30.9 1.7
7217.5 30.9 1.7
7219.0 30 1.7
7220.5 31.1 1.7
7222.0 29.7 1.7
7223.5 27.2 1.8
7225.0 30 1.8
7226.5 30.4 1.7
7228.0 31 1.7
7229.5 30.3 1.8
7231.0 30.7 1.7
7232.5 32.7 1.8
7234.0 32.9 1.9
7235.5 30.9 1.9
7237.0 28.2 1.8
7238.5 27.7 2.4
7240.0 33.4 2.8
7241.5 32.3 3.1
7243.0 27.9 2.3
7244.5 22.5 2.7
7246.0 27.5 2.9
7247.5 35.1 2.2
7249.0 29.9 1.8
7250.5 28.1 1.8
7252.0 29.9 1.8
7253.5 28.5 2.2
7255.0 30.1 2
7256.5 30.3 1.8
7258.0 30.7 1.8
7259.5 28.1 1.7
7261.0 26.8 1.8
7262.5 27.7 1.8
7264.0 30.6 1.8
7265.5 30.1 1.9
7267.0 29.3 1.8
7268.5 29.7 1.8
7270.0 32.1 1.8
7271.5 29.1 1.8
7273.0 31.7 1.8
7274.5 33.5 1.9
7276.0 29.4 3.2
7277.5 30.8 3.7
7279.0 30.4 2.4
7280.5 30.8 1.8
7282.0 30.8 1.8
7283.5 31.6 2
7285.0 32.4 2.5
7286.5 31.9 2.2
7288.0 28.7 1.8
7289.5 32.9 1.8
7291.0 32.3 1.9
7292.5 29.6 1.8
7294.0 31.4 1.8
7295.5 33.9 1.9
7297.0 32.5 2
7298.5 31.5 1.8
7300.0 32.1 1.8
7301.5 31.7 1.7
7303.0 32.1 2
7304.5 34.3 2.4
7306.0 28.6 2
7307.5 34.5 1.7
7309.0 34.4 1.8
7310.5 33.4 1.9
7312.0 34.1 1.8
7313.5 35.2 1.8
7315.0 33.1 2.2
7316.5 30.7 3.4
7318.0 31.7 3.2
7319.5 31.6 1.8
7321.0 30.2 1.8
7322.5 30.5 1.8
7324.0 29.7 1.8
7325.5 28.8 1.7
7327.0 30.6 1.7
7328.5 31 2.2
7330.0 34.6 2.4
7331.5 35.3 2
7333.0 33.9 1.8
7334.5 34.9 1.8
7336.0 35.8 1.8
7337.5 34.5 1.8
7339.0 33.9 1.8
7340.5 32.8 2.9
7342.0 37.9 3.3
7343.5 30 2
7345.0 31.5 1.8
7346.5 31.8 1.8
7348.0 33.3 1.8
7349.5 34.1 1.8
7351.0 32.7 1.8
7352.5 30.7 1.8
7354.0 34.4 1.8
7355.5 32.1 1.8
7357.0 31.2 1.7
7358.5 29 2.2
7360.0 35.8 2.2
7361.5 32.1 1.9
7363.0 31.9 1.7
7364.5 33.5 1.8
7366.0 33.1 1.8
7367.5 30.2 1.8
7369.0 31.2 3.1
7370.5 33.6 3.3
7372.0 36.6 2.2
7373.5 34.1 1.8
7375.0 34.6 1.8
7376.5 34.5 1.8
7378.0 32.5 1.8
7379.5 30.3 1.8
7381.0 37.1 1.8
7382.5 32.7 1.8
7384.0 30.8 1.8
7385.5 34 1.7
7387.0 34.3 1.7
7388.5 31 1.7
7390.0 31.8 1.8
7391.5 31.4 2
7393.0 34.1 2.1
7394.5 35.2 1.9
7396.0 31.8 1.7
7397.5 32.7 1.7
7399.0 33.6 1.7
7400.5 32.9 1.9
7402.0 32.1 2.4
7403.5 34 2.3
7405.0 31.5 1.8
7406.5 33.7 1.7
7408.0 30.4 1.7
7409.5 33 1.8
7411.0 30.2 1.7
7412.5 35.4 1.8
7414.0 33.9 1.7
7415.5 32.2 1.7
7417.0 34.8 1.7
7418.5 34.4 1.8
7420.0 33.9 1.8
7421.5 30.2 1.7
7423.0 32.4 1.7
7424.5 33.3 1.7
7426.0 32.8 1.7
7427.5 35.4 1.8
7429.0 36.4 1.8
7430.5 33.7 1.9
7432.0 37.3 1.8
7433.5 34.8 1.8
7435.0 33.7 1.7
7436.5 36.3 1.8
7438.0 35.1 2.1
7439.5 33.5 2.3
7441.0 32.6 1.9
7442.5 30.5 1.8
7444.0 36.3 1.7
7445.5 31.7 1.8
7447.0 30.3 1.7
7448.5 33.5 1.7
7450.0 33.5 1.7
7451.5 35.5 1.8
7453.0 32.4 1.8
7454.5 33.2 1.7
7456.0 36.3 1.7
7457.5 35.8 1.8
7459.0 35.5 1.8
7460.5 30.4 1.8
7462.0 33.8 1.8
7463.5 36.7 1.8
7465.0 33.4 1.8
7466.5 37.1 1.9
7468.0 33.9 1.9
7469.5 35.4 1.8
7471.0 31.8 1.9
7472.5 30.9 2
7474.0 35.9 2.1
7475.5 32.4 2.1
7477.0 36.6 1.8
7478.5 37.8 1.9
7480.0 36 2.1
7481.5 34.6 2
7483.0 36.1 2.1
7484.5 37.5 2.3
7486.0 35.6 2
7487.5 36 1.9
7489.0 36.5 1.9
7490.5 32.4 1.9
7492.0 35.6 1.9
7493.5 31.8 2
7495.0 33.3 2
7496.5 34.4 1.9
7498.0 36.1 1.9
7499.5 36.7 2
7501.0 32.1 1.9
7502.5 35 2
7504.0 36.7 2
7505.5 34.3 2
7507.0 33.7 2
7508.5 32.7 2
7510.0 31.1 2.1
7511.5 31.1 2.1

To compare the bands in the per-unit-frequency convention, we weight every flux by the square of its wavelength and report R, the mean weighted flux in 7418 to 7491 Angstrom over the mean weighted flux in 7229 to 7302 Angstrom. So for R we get 1.19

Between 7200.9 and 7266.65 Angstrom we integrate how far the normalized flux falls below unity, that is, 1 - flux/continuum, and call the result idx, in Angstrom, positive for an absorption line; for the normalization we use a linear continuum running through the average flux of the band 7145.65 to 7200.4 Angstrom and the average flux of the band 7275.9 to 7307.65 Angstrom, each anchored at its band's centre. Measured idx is 1.14 Angstrom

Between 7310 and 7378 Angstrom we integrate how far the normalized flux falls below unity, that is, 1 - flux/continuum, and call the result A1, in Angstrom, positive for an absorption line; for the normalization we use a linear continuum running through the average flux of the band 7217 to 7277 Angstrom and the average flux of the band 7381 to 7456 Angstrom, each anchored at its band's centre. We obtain -1.99 Angstrom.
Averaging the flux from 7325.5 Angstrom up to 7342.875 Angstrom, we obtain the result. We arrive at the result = 33.9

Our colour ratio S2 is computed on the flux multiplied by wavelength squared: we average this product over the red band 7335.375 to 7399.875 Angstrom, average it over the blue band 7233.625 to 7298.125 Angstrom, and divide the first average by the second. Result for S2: 1.1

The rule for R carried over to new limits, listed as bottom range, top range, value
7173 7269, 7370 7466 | 1.21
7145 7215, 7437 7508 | 1.33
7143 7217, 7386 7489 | 1.29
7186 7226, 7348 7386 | 1.21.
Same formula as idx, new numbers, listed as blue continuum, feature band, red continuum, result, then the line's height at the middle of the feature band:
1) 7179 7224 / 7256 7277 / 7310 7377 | 0.4 Angstrom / 30.5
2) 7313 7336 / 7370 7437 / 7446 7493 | 0.1 Angstrom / 33.5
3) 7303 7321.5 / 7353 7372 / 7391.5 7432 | 0.3 Angstrom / 33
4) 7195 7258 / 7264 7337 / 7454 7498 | -2.1 Angstrom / 31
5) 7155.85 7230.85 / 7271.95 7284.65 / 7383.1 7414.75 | -0.4 Angstrom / 30.2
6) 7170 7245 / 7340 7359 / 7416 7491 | -0.2 Angstrom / 32.1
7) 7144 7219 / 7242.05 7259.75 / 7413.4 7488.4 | 0.4 Angstrom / 29.7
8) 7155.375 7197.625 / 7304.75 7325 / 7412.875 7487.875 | -0.7 Angstrom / 31.1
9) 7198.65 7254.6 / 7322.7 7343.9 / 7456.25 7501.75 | -1.0 Angstrom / 31.6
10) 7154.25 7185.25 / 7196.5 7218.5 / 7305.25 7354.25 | 0.5 Angstrom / 29.2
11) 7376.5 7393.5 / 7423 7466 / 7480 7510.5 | -0.3 Angstrom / 33.8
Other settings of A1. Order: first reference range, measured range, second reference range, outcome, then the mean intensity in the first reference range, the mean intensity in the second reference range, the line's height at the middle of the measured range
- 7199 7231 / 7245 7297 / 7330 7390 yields 0.3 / 29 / 33.2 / 30.6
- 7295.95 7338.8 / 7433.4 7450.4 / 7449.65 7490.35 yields 0.5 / 32.6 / 34.8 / 34.4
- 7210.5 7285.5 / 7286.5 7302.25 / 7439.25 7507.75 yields -0.4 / 30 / 34.4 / 30.9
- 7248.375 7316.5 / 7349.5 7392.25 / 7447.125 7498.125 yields -0.1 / 31.1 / 34.6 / 32.7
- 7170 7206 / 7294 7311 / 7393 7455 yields -0.9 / 28.5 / 33.4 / 30.9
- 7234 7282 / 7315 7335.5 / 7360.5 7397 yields -0.2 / 29.8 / 33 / 31.6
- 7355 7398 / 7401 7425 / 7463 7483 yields 0.6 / 32.9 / 34.8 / 33.6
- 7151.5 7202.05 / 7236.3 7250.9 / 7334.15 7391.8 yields 0.3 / 28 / 33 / 29.8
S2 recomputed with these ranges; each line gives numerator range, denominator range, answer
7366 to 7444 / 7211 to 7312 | 1.13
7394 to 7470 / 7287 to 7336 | 1.08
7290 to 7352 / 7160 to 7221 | 1.19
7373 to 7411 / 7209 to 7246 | 1.16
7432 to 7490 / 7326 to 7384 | 1.07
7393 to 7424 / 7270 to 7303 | 1.08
